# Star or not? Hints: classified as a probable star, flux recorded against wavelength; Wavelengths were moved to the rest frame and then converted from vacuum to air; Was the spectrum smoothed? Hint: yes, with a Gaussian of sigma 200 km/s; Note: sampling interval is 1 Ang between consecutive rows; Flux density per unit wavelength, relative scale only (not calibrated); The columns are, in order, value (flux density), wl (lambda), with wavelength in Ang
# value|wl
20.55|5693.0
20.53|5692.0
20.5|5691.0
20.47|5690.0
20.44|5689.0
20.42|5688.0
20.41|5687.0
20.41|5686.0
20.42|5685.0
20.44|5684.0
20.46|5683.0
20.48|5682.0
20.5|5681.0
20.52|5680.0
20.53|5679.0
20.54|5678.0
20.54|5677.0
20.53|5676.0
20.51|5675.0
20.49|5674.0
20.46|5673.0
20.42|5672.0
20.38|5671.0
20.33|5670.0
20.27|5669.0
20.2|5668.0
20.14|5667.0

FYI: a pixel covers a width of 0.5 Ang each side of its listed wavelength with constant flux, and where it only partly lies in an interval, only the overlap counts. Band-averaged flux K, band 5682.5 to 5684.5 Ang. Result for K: 20.5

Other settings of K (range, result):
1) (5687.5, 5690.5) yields 20.4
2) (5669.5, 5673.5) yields 20.4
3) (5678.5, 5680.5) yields 20.5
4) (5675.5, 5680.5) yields 20.5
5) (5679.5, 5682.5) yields 20.5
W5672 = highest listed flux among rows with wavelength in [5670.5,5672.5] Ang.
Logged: 20.42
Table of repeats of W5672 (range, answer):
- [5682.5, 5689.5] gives 20.46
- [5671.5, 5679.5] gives 20.54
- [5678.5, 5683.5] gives 20.53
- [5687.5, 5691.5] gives 20.5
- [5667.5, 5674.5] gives 20.49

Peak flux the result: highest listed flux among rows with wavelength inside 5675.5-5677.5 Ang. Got 20.54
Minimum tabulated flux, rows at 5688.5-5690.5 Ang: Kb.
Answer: 20.44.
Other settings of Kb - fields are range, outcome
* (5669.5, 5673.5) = 20.33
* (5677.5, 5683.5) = 20.46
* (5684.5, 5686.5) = 20.41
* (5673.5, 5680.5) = 20.49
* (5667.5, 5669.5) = 20.2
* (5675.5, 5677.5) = 20.53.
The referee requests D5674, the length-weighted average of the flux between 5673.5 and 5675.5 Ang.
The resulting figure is 20.5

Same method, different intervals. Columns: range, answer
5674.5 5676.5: 20.5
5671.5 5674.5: 20.5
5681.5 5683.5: 20.5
